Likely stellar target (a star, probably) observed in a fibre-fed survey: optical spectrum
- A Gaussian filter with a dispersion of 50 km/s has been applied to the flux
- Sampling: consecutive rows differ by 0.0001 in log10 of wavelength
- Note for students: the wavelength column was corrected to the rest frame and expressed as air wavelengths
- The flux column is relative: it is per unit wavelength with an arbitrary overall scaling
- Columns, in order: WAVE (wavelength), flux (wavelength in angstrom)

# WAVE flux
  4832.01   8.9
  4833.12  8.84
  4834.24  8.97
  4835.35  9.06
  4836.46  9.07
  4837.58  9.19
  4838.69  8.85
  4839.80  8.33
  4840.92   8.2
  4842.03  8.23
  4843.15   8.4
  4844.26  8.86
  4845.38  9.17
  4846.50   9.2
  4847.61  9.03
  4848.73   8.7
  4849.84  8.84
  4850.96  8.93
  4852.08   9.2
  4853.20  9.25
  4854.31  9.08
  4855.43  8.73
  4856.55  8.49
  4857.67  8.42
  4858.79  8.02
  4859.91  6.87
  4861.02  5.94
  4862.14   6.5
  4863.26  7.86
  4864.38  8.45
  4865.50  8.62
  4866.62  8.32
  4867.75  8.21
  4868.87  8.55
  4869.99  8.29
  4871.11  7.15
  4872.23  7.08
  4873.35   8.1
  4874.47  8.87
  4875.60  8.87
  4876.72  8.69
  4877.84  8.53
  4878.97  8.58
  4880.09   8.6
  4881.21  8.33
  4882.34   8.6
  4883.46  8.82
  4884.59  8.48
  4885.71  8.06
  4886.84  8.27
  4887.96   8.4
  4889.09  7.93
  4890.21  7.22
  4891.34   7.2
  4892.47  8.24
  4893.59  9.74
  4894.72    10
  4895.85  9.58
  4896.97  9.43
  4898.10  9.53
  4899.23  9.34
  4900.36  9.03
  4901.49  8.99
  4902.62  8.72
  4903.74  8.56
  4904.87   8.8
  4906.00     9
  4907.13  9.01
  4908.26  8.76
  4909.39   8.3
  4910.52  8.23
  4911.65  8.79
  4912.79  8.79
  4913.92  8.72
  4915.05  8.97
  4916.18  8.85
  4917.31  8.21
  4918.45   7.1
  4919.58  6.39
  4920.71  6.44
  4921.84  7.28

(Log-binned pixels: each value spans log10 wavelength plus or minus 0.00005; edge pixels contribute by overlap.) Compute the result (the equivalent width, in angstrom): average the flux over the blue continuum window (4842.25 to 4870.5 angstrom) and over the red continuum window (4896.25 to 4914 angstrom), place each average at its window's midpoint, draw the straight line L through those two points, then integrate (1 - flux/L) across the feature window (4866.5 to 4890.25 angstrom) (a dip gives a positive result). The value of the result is 0.9 angstrom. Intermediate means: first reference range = 8.39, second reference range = 8.89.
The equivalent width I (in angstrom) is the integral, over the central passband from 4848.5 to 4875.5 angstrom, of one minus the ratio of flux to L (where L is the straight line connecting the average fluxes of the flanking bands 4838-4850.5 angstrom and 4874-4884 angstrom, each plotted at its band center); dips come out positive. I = 1.5 angstrom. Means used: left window 8.72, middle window 8.19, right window 8.65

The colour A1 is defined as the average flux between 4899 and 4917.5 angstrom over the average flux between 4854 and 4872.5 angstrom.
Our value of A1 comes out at 1.1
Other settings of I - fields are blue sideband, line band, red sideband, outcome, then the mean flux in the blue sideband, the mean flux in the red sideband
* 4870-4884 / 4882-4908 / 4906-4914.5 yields -0.64 angstrom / 8.35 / 8.68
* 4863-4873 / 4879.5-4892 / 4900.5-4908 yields 0.41 angstrom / 8.06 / 8.86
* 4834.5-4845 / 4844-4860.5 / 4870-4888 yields -0.23 angstrom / 8.71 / 8.34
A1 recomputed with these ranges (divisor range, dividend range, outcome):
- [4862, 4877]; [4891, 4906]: 1.11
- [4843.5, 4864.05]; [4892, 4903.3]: 1.10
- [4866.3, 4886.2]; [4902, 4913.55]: 1.04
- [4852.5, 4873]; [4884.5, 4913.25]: 1.09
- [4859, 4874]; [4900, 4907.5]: 1.15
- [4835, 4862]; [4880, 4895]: 0.98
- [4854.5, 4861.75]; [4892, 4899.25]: 1.21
